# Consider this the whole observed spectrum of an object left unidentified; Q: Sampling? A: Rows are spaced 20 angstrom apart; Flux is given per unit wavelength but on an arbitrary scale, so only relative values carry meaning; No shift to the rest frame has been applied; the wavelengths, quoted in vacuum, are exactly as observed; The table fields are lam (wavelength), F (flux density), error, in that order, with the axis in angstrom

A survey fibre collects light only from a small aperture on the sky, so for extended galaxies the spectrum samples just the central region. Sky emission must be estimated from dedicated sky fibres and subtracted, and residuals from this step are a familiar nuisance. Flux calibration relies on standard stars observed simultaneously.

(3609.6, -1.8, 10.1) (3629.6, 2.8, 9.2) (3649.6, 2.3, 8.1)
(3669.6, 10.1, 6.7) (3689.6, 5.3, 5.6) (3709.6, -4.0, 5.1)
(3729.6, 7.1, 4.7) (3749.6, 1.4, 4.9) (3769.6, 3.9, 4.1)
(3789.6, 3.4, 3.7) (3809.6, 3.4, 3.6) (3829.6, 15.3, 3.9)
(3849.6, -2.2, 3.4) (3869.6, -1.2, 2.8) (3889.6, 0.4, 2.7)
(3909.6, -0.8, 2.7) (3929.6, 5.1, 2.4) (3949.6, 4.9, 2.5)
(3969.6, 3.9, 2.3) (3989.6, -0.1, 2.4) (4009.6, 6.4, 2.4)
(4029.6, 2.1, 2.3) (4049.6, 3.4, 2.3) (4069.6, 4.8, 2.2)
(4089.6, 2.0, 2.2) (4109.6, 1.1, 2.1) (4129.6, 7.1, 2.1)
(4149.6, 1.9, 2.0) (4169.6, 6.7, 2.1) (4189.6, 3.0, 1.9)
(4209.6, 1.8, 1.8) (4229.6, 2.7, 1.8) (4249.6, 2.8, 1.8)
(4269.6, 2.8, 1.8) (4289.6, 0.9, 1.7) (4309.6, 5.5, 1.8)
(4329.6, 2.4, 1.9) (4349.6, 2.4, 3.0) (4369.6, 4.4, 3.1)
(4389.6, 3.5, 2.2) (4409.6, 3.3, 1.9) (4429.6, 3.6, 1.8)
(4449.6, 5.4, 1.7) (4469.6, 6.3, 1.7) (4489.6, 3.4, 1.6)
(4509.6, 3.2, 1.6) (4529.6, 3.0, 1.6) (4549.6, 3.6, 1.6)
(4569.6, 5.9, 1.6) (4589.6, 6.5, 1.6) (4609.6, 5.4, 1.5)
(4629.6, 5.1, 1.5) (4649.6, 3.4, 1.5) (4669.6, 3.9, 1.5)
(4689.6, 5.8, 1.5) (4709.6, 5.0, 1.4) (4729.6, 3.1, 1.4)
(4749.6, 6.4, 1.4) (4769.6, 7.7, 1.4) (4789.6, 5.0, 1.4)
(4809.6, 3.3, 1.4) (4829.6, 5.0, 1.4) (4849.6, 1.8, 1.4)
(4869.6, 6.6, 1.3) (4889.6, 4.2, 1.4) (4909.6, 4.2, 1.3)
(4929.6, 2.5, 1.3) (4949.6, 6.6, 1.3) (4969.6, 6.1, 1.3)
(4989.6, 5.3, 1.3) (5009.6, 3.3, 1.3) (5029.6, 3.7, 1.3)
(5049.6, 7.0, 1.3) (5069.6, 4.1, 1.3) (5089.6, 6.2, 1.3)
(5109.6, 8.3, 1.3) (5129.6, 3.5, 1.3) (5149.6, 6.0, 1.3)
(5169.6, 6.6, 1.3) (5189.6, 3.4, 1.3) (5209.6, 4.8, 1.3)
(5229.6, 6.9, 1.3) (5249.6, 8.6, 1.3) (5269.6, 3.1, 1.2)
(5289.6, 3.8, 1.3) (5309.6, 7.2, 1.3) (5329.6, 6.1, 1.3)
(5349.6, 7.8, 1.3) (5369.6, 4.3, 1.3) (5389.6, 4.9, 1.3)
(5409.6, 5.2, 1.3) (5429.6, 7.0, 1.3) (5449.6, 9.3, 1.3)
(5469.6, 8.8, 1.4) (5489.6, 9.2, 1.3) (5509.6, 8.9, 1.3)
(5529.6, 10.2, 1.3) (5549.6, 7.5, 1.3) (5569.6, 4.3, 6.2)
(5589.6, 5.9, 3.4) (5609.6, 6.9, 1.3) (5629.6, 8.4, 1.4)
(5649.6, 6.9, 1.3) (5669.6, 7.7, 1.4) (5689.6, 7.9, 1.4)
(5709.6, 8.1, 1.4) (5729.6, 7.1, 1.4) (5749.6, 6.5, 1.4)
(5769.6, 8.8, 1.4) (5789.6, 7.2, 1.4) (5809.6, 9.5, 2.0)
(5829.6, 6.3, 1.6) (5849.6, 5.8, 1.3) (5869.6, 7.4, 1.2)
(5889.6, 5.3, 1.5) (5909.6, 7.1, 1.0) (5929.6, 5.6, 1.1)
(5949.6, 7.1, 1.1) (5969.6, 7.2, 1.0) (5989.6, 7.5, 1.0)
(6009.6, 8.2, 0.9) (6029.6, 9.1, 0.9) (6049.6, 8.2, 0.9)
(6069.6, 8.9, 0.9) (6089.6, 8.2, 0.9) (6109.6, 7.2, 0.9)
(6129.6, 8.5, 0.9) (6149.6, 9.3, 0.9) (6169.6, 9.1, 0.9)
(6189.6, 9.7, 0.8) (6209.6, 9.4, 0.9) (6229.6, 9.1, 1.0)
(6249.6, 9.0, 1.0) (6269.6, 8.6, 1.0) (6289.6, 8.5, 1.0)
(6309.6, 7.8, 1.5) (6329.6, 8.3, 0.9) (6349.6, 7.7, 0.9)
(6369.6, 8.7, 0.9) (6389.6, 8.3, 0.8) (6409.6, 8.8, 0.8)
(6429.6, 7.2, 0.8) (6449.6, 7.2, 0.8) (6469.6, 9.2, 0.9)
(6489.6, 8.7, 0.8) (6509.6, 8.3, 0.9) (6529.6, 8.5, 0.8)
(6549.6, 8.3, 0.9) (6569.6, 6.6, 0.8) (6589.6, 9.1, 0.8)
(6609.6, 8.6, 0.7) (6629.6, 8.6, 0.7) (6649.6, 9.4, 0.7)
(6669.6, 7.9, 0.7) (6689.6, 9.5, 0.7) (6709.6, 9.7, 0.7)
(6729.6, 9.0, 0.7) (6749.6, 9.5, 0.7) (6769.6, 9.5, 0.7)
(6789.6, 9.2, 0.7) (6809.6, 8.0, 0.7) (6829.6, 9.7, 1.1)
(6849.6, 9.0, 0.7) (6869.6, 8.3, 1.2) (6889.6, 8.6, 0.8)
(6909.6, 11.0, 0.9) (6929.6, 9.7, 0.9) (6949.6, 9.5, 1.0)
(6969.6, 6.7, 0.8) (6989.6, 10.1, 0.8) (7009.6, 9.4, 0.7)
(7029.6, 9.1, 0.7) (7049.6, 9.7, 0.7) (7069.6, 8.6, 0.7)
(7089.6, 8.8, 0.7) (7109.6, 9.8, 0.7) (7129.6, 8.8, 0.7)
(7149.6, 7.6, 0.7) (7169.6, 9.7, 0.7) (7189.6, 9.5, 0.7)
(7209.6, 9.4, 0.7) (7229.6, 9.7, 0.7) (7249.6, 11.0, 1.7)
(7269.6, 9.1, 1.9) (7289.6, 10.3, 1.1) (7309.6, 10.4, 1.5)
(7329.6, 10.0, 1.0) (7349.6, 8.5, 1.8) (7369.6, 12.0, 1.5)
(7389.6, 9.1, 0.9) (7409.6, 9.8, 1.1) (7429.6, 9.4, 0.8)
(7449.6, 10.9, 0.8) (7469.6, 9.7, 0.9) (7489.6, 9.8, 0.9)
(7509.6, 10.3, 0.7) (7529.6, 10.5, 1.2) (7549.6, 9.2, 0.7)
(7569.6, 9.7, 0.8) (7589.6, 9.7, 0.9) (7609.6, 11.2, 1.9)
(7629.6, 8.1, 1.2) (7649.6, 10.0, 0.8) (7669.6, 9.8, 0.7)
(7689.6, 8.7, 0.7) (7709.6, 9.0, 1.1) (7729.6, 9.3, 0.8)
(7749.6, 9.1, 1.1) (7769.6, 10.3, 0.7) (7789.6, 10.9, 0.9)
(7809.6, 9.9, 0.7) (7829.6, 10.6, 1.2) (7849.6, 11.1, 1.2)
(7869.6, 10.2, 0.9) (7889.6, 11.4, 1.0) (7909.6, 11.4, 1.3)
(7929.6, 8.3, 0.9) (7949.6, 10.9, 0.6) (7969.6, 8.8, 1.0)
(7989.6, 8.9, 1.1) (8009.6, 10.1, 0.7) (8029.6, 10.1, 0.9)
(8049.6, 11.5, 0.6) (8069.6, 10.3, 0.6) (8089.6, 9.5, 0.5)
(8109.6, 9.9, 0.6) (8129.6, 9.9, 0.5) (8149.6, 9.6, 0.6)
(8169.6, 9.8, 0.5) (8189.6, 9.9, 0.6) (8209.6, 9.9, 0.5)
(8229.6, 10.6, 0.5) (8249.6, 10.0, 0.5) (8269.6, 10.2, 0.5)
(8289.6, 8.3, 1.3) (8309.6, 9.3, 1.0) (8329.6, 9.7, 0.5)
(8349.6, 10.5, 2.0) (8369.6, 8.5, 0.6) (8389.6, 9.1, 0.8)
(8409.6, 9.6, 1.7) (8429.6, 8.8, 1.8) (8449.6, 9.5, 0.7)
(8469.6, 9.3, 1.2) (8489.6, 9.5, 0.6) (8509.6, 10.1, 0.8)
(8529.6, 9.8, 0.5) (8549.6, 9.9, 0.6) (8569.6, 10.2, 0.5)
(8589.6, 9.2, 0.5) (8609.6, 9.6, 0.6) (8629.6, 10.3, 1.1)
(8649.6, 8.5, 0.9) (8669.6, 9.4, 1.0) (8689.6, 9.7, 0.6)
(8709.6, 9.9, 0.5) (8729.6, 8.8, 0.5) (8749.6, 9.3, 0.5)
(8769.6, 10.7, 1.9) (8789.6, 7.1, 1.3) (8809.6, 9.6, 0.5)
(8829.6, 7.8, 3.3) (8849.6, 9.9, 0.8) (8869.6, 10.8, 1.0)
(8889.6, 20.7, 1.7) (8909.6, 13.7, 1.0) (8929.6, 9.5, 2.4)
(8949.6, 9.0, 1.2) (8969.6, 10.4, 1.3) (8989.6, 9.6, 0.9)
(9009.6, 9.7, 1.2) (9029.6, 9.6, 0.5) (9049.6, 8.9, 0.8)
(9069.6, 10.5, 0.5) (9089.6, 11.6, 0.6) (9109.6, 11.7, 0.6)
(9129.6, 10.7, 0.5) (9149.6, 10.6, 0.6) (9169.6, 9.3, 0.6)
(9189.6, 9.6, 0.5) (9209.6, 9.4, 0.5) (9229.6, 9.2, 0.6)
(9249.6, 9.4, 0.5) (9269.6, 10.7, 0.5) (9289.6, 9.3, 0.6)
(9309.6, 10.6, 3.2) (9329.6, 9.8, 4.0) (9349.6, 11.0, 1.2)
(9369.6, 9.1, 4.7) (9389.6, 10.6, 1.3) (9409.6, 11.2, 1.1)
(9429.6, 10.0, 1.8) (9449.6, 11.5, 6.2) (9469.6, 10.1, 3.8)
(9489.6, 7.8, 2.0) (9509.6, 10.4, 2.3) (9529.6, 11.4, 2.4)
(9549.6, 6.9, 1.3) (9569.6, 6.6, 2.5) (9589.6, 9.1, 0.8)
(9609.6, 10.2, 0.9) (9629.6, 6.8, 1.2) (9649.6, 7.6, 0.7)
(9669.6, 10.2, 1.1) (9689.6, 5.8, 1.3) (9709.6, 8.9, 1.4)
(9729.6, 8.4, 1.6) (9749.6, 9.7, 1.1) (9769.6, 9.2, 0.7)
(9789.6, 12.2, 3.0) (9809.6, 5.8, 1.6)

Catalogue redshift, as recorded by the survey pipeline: 0.354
